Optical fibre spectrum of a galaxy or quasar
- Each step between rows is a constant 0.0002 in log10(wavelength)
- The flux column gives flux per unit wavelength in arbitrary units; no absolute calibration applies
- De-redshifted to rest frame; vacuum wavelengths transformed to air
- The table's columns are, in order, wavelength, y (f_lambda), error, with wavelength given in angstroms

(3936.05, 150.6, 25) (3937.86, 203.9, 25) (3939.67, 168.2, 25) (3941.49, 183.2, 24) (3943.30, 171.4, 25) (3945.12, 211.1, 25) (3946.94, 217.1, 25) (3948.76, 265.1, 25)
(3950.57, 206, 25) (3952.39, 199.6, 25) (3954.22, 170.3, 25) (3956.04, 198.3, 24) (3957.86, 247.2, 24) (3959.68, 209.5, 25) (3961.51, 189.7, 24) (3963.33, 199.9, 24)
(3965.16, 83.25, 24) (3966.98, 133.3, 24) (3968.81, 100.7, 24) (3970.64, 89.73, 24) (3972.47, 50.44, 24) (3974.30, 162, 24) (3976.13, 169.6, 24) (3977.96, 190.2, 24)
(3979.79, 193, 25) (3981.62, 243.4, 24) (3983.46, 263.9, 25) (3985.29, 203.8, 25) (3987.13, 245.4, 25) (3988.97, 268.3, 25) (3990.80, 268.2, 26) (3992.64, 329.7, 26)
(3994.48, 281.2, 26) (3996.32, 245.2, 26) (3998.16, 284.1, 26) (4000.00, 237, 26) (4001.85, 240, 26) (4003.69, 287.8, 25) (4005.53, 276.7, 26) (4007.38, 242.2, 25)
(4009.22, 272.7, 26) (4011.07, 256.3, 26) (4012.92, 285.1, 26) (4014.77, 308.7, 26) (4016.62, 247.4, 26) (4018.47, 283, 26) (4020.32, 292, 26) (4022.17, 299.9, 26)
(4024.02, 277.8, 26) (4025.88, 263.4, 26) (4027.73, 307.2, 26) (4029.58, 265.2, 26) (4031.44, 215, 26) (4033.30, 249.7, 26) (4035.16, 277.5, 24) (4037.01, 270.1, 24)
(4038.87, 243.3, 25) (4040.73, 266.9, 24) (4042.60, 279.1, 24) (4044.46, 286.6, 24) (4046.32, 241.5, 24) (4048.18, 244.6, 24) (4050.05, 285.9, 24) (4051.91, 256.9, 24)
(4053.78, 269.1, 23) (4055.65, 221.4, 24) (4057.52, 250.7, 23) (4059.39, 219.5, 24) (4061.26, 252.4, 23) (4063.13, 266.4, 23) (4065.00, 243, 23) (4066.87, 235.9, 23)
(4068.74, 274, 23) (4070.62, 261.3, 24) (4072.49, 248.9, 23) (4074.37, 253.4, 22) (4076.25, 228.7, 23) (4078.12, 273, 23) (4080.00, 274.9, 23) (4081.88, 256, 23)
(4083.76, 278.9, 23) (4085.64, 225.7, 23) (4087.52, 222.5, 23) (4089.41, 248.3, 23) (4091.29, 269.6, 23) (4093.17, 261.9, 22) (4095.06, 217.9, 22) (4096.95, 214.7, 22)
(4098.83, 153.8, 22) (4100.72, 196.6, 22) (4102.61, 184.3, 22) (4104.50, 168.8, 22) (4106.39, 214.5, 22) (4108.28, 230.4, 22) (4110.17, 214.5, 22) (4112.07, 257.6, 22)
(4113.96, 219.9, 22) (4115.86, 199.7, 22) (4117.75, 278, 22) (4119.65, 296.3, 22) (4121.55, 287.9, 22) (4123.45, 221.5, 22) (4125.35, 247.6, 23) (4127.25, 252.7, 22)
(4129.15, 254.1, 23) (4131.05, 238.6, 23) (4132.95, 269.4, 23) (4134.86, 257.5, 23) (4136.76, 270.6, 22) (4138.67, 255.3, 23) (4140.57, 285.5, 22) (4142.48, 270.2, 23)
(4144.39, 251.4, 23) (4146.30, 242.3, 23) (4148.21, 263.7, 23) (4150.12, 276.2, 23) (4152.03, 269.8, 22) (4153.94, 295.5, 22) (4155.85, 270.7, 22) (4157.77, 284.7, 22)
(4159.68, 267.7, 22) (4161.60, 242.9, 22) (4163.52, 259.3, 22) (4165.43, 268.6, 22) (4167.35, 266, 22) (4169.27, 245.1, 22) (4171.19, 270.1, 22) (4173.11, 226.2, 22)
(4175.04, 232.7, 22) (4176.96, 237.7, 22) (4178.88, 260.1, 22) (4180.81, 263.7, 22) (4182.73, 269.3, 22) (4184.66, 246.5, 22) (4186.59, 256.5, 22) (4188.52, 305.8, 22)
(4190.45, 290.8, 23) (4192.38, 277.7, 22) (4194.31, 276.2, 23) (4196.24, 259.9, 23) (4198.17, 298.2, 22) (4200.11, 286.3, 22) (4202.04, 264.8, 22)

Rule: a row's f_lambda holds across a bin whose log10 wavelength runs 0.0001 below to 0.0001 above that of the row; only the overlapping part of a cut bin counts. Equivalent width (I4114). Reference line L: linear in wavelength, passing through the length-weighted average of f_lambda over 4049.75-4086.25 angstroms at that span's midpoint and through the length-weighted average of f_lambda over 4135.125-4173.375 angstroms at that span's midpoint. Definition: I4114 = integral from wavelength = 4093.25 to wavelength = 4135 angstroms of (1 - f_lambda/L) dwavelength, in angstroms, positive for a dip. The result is 4.62 angstroms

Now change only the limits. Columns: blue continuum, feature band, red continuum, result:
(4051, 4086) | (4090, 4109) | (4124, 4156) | 3.33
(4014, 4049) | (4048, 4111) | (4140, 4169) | 6.98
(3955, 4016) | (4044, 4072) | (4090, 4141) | -2.87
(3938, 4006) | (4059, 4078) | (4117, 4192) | -1.09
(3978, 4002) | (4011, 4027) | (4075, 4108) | -2.30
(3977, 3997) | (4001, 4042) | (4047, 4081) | -3.12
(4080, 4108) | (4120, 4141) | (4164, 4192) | -1.64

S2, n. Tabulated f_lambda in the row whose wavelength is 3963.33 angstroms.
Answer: 199.9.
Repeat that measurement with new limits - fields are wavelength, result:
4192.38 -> 277.7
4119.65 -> 296.3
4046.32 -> 241.5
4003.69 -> 287.8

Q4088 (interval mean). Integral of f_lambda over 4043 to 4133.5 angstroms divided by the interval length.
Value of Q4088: 243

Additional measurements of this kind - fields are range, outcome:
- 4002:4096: 260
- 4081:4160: 246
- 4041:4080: 255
